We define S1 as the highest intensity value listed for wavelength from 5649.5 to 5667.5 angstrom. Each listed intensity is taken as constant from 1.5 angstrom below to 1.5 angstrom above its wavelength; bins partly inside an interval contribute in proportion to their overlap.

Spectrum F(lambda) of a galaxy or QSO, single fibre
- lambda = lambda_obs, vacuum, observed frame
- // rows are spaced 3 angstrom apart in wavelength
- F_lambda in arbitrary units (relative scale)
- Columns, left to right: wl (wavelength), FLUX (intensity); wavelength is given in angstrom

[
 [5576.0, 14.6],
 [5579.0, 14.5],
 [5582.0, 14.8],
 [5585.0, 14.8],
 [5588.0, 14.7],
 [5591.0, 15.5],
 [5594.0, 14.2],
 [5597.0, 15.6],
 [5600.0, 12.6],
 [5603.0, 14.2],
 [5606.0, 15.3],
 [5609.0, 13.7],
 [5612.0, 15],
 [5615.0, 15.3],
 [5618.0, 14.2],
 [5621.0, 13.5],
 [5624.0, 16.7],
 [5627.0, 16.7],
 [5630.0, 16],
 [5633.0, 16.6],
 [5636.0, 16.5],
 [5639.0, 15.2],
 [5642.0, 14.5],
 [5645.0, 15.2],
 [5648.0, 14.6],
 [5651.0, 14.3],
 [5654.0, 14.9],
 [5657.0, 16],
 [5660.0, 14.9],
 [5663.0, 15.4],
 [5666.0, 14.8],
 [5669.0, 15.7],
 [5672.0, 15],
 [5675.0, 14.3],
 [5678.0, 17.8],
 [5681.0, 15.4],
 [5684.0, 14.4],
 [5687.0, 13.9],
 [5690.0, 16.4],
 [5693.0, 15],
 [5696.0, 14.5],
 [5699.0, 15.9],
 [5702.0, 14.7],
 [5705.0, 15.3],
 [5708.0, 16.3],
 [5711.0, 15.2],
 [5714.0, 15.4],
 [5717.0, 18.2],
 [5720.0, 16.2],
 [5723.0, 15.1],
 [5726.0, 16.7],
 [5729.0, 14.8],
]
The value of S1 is 16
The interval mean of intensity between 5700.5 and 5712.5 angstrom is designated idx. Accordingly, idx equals 15.4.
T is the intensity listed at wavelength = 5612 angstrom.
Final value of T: 15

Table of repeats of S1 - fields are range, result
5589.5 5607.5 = 15.6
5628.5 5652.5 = 16.6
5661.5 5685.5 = 17.8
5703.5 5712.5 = 16.3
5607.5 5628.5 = 16.7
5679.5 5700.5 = 16.4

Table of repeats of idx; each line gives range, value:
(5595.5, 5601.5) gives 14.1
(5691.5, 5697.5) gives 14.8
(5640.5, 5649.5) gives 14.8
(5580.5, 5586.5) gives 14.8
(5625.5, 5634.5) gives 16.4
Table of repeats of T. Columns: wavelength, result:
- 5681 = 15.4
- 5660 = 14.9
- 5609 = 13.7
